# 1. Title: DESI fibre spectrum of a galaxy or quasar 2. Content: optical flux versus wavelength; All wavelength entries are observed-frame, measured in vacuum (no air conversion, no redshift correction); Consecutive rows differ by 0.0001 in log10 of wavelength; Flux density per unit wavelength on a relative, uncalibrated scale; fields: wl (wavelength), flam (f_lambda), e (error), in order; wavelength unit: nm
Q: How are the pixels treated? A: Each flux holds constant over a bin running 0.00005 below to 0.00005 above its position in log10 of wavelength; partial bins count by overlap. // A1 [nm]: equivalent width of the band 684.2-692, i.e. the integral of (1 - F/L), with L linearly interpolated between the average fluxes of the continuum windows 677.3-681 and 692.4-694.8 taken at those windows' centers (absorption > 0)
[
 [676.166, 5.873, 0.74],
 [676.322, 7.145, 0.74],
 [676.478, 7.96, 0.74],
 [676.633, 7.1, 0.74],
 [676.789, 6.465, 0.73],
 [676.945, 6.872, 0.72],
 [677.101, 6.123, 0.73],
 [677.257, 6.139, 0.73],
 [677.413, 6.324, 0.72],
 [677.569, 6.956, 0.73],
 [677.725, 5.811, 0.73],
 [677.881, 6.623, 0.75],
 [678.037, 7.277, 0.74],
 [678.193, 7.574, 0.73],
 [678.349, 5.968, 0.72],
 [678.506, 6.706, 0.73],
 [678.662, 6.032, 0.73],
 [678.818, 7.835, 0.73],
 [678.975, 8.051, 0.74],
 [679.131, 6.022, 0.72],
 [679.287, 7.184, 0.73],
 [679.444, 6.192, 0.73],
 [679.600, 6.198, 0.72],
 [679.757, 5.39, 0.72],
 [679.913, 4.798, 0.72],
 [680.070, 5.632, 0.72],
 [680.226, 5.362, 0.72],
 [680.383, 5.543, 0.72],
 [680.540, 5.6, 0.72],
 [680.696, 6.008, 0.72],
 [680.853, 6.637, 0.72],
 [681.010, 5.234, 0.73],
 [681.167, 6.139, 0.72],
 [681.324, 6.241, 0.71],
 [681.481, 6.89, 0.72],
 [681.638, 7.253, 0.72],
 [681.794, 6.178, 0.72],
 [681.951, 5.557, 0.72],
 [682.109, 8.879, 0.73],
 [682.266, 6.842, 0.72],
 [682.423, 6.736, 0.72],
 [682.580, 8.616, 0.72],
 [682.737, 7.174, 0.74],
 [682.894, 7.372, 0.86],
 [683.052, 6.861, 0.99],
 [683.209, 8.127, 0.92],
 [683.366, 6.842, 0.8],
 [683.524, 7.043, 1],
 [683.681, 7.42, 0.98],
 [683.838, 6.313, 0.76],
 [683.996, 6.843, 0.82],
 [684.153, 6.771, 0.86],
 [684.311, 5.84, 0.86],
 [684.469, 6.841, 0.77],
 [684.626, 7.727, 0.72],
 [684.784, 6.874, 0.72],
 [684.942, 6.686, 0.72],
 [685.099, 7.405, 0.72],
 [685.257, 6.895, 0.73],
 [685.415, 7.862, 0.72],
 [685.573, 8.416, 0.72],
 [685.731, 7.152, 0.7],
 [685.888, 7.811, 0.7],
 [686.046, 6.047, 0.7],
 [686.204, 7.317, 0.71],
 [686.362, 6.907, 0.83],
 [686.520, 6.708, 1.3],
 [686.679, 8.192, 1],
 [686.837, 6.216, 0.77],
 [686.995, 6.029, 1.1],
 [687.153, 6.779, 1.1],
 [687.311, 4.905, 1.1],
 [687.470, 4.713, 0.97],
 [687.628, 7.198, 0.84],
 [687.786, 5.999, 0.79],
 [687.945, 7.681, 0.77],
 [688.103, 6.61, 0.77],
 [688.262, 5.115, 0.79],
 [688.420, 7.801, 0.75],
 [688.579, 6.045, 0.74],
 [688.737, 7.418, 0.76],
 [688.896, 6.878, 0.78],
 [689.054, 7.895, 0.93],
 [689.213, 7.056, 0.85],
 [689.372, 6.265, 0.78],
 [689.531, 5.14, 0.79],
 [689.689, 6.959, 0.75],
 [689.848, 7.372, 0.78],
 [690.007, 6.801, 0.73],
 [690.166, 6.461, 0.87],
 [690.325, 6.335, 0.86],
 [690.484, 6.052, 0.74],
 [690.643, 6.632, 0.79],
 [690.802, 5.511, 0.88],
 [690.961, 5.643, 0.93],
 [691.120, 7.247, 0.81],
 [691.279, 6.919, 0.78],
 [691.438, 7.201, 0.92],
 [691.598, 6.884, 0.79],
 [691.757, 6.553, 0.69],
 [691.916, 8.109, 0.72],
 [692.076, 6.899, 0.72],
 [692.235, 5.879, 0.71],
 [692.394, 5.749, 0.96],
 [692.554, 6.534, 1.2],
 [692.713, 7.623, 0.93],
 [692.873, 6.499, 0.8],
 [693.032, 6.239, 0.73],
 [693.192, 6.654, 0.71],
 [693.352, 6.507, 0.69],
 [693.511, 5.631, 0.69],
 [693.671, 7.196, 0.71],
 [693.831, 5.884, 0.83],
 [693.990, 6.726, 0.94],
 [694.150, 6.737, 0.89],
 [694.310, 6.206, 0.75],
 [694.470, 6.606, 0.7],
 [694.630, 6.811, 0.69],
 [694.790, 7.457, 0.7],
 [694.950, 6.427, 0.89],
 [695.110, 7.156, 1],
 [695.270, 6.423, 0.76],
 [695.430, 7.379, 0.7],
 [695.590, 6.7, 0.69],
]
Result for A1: -0.35 nm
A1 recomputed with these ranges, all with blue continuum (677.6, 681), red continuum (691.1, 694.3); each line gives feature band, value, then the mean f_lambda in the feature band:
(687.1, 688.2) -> 0.05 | 6.24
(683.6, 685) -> -0.08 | 6.81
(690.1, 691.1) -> 0.07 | 6.17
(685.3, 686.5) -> -0.16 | 7.32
